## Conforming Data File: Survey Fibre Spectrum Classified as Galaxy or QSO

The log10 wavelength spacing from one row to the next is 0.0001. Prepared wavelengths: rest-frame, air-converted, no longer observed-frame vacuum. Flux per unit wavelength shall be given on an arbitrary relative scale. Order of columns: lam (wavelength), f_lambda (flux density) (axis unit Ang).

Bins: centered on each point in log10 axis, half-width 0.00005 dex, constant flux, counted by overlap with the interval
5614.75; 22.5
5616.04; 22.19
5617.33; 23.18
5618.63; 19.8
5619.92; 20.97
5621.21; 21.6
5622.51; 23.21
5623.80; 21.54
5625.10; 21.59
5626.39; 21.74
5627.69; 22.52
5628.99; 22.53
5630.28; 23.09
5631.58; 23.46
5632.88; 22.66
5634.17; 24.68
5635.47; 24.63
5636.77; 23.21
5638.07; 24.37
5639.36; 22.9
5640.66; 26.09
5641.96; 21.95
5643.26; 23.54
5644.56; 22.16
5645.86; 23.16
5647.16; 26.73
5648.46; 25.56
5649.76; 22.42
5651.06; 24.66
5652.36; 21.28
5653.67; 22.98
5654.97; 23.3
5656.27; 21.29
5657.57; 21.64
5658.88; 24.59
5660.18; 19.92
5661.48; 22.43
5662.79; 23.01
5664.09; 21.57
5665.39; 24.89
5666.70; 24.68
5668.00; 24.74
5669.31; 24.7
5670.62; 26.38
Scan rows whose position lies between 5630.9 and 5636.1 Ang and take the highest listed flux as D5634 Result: 24.68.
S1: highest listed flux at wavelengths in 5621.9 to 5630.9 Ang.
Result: 23.21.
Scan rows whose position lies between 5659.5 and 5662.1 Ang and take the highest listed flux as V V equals 22.43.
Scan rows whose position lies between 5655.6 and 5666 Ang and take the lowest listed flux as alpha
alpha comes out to 19.92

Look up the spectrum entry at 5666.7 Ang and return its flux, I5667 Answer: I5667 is 24.68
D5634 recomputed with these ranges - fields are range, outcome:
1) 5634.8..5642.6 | 26.09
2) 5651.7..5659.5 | 24.59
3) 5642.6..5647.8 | 26.73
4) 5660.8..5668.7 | 24.89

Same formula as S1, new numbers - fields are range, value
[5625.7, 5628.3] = 22.52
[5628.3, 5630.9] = 23.09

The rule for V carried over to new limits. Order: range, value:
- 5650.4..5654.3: 24.66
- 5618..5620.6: 20.97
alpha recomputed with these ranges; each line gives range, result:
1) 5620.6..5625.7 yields 21.54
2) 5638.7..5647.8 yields 21.95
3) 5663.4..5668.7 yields 21.57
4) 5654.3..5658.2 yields 21.29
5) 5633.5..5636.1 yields 24.63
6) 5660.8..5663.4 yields 22.43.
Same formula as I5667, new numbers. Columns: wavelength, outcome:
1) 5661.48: 22.43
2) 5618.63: 19.8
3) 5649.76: 22.42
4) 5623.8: 21.54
